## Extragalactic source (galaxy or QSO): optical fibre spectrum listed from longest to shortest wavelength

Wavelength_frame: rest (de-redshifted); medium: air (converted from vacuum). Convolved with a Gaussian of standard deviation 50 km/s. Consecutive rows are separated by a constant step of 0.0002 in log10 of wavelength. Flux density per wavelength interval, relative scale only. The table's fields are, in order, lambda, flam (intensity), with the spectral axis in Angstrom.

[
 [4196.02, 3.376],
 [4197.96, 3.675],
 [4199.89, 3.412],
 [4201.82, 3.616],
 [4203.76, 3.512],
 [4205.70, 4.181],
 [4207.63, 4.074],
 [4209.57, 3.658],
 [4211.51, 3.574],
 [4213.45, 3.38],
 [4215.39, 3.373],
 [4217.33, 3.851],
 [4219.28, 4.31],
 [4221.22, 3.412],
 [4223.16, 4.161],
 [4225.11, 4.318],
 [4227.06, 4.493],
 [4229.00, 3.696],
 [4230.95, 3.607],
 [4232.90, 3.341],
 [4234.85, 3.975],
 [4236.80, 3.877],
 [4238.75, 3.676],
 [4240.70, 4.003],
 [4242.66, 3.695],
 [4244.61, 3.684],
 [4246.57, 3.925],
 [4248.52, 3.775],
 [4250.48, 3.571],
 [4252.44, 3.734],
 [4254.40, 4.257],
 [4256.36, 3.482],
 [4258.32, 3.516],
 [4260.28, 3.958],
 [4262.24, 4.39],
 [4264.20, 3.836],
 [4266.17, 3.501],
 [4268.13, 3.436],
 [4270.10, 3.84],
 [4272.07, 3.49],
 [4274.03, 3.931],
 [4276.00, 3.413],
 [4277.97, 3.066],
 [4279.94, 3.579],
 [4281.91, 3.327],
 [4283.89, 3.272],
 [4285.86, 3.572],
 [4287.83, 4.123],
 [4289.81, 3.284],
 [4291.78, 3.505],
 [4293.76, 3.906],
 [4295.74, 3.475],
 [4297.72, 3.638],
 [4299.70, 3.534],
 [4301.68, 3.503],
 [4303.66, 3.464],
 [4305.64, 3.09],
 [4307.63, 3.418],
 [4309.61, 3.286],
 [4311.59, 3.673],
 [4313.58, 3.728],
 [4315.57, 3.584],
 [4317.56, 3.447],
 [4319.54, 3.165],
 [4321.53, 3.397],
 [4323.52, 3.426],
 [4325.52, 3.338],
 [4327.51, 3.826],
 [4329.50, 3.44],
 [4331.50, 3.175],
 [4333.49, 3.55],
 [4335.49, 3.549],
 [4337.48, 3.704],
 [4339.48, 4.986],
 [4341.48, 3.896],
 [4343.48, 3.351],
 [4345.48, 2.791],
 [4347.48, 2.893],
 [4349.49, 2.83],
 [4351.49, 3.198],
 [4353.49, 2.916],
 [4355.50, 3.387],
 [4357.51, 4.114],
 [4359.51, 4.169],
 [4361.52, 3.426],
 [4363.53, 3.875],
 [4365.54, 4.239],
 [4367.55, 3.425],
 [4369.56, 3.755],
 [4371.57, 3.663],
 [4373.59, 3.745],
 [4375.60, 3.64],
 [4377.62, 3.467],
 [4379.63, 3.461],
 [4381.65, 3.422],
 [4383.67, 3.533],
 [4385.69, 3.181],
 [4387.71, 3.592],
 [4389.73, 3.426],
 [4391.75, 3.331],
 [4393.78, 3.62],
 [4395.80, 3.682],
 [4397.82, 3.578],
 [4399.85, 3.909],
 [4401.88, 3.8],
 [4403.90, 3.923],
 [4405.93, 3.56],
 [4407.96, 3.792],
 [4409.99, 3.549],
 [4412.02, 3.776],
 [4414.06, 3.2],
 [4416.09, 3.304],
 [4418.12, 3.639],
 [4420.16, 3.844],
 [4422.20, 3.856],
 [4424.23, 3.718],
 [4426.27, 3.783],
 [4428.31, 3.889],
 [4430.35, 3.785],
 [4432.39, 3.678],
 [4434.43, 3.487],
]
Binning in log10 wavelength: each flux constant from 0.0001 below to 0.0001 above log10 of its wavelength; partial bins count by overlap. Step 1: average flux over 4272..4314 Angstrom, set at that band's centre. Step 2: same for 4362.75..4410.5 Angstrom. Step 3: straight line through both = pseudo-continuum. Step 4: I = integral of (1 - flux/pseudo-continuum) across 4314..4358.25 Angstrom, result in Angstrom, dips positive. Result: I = 1.4 Angstrom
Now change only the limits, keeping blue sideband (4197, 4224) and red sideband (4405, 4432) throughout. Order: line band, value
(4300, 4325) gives 1.8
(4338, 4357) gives 1.5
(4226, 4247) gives -0.5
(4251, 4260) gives -0.1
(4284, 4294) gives 0.2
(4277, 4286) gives 0.9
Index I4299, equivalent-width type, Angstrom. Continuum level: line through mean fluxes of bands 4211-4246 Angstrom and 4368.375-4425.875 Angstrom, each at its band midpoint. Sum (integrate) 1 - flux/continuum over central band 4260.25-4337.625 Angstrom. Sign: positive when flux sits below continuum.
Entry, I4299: 3.8 Angstrom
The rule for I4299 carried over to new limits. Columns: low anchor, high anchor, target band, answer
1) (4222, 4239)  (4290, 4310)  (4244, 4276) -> -0.29 Angstrom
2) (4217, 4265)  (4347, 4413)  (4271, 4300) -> 1.76 Angstrom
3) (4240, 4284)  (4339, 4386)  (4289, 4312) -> 0.98 Angstrom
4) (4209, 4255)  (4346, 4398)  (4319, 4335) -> 0.80 Angstrom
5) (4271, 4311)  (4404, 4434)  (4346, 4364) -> 0.97 Angstrom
